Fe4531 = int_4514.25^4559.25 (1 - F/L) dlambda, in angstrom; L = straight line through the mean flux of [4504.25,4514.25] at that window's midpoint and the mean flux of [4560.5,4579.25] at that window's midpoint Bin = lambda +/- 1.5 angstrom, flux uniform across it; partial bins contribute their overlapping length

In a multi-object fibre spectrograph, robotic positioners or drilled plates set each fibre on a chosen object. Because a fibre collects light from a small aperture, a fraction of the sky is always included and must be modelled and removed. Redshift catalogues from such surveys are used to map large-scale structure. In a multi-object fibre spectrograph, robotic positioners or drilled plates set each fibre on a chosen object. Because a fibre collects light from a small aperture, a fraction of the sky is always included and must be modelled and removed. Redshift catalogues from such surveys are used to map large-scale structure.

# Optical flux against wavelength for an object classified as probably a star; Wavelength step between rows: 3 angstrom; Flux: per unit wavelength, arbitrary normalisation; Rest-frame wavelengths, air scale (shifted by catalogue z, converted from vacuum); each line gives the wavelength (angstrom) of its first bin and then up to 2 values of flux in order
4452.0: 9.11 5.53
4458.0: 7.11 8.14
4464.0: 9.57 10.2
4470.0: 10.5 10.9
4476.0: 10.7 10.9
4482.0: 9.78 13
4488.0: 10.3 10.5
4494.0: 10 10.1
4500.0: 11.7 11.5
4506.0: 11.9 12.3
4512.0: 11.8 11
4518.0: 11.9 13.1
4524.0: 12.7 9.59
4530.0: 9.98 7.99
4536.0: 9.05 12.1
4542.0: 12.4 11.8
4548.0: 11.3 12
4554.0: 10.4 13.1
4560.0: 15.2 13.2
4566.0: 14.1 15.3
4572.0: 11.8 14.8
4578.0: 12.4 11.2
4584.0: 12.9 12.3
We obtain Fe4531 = 5.0 angstrom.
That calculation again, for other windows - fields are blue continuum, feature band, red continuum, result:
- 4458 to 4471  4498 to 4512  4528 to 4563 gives -1.9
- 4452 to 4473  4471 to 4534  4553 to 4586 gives -4.4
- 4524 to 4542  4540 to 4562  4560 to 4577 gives -0.4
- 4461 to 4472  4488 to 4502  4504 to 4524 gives 0.7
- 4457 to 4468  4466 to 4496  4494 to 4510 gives -2.2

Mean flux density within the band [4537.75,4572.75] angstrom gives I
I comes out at 12.7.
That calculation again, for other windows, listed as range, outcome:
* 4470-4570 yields 11.5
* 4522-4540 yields 10.3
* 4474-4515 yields 11.1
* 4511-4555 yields 11.1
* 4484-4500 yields 10.8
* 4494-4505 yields 11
